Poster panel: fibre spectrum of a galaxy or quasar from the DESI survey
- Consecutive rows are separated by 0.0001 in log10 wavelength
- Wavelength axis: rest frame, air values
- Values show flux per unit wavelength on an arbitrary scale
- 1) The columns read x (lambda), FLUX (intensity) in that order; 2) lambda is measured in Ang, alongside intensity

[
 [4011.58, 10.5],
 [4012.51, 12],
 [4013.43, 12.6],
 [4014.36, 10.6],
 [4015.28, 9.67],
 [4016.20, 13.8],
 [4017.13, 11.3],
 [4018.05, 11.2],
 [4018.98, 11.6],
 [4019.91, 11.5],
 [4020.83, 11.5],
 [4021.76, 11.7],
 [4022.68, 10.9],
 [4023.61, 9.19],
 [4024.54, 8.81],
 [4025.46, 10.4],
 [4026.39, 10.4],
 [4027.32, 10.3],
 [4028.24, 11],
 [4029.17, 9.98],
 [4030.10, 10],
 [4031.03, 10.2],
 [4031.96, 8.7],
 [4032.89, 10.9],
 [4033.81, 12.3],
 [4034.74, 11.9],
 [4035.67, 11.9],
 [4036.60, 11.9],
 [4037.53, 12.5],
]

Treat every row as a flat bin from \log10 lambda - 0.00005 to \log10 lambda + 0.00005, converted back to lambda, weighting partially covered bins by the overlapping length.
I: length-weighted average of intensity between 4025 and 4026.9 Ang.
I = 10.4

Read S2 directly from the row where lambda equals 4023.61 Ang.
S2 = 9.19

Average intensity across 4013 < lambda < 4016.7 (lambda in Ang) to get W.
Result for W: 11.7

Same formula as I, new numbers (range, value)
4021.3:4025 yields 10.2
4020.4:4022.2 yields 11.6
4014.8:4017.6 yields 11.6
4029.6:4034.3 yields 10.4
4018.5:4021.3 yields 11.5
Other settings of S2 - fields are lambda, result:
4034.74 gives 11.9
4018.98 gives 11.6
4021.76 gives 11.7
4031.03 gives 10.2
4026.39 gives 10.4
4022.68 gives 10.9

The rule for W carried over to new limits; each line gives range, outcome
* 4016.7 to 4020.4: 11.4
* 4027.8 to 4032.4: 9.96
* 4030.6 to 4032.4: 9.44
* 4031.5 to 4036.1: 11.1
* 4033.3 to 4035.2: 12.1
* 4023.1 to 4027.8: 9.84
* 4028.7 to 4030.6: 9.96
